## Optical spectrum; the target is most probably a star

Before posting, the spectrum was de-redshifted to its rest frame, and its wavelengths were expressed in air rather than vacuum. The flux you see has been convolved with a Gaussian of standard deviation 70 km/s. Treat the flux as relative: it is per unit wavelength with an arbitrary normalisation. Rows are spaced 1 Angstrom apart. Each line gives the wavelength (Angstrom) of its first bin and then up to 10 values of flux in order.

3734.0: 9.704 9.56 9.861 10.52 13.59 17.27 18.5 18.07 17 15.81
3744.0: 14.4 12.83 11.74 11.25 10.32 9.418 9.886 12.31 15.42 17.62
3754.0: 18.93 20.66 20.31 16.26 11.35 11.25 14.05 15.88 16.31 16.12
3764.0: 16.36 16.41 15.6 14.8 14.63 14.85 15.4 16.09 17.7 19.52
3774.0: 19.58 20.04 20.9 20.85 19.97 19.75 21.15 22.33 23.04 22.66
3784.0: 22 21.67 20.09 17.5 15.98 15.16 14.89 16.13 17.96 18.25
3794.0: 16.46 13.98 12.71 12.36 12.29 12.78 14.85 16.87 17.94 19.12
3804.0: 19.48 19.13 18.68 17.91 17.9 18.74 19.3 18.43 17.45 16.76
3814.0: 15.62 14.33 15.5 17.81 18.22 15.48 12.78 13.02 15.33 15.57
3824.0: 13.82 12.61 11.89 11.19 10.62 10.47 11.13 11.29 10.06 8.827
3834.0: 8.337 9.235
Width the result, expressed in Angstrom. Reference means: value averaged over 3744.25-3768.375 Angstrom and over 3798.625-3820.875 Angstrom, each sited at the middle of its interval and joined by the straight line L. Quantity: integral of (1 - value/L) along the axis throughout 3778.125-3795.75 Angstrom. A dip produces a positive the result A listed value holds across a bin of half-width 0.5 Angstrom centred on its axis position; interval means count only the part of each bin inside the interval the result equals -3.1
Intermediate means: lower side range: 14.6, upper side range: 17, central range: 18.7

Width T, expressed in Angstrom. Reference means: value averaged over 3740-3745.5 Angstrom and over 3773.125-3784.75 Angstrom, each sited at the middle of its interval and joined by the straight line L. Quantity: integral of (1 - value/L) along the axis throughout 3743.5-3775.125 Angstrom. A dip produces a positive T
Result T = 5.42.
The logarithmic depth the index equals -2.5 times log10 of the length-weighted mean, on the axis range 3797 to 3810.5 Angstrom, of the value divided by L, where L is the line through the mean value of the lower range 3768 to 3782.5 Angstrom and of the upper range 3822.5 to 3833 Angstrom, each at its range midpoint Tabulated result -0.14 mag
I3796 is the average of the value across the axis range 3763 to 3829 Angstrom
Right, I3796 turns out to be 16.8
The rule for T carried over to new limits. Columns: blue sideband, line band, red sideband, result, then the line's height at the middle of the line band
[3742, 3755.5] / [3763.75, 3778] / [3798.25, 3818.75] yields -2.1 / 15.2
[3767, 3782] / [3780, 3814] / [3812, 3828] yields -1.9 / 16.7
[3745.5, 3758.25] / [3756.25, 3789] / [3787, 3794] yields -4.8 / 15.5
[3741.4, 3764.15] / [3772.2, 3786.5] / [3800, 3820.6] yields -4.6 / 15.8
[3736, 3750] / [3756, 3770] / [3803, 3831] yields -1.0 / 14.1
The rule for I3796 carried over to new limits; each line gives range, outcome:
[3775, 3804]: 17.9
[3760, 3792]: 18.1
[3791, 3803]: 15.3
